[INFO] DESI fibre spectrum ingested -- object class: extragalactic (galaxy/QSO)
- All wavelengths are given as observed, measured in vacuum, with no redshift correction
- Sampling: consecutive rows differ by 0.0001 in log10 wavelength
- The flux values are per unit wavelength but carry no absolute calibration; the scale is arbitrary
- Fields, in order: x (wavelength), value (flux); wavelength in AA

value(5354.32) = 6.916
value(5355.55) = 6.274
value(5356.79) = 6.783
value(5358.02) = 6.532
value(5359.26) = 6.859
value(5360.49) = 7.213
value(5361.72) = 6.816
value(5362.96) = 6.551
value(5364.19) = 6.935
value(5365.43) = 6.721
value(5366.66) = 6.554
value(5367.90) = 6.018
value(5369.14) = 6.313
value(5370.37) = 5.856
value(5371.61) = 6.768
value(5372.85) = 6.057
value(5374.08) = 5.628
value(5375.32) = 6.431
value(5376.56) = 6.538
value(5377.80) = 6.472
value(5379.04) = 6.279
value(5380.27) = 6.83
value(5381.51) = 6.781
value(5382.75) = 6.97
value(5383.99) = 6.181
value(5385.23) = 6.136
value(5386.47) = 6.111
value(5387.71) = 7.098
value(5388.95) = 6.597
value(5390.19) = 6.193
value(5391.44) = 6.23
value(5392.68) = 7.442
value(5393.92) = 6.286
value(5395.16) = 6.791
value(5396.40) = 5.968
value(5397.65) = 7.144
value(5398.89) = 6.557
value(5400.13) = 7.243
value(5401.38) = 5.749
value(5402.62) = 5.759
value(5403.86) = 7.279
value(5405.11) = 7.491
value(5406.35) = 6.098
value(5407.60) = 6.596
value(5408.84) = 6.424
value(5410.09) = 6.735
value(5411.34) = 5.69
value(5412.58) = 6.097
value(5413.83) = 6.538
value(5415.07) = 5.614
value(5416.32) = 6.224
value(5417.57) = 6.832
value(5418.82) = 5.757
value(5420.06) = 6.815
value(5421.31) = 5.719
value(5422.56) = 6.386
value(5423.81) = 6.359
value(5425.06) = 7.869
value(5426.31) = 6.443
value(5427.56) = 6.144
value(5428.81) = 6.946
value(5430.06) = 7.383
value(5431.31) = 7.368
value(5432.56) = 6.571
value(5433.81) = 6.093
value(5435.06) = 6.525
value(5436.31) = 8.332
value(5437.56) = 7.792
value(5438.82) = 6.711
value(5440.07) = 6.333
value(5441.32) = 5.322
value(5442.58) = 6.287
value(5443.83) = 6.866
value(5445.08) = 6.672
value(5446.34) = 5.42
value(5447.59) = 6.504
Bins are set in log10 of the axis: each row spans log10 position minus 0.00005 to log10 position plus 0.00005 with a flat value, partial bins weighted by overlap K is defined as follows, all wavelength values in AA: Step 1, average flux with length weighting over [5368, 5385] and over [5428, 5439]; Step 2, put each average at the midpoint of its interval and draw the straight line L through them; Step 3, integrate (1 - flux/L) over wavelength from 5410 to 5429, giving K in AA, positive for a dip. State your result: 1.5 AA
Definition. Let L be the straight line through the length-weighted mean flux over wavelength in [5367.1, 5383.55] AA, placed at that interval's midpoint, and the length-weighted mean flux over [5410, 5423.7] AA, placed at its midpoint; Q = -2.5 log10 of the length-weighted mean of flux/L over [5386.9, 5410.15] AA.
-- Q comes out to -0.055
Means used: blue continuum 6.38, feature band 6.61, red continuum 6.2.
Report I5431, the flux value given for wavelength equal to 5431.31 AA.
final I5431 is 7.368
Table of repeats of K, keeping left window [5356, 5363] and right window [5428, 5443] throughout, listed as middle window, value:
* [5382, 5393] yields 0.43 AA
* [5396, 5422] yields 1.53 AA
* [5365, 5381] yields 1.07 AA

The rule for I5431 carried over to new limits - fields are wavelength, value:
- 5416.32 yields 6.224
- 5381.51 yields 6.781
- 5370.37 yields 5.856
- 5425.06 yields 7.869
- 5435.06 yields 6.525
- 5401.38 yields 5.749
